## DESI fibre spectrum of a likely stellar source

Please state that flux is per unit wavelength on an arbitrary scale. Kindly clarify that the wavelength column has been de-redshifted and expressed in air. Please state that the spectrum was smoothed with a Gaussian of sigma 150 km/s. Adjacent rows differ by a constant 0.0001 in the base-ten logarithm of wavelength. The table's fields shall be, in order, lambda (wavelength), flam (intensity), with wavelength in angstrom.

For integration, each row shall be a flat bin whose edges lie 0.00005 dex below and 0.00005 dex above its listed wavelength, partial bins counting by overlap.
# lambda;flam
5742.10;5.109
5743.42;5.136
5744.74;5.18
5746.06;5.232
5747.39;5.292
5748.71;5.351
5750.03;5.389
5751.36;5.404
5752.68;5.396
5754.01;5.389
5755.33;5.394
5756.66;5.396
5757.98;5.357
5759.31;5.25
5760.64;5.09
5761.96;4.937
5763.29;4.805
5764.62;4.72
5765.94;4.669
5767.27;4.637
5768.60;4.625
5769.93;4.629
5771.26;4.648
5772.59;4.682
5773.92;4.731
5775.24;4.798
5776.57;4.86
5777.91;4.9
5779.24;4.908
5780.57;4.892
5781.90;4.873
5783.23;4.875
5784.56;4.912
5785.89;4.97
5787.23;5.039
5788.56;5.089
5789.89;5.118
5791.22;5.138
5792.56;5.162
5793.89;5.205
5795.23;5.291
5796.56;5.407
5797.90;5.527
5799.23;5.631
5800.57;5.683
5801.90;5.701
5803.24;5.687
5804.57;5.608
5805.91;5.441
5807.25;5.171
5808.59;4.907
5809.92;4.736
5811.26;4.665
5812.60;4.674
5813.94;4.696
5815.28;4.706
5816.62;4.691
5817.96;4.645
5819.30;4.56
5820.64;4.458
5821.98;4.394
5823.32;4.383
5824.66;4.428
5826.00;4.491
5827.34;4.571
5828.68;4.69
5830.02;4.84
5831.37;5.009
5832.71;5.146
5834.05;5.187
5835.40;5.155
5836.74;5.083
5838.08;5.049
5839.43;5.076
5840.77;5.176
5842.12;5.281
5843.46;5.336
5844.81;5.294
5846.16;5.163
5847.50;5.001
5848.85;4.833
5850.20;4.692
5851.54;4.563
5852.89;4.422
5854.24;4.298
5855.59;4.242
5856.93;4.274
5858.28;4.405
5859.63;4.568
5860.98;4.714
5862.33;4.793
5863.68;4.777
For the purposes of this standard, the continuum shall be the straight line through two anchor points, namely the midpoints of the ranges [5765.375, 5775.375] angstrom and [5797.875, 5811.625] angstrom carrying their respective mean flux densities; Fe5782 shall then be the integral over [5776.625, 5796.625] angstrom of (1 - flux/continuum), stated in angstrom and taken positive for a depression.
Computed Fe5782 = -0.2 angstrom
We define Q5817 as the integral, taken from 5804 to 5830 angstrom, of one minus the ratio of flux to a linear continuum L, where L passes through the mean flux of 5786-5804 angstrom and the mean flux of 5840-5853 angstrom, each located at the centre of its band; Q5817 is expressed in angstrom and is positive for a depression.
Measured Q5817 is 2.4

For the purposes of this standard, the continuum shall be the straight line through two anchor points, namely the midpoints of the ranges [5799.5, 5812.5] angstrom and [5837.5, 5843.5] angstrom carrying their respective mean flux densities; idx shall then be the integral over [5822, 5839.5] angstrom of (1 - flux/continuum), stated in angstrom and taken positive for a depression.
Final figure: 1.2 angstrom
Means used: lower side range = 5.27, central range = 4.83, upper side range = 5.17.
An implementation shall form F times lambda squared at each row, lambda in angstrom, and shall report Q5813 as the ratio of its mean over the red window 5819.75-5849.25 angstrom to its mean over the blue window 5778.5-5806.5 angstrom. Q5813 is 0.95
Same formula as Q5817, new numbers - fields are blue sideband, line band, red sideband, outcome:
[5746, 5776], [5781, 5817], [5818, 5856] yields -1.5 angstrom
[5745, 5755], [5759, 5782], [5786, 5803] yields 2.3 angstrom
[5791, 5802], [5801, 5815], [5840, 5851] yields 0.6 angstrom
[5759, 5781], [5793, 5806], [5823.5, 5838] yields -1.9 angstrom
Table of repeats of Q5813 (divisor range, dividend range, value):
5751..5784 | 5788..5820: 1.05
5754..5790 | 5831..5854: 1.04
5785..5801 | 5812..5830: 0.88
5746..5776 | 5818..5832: 0.93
